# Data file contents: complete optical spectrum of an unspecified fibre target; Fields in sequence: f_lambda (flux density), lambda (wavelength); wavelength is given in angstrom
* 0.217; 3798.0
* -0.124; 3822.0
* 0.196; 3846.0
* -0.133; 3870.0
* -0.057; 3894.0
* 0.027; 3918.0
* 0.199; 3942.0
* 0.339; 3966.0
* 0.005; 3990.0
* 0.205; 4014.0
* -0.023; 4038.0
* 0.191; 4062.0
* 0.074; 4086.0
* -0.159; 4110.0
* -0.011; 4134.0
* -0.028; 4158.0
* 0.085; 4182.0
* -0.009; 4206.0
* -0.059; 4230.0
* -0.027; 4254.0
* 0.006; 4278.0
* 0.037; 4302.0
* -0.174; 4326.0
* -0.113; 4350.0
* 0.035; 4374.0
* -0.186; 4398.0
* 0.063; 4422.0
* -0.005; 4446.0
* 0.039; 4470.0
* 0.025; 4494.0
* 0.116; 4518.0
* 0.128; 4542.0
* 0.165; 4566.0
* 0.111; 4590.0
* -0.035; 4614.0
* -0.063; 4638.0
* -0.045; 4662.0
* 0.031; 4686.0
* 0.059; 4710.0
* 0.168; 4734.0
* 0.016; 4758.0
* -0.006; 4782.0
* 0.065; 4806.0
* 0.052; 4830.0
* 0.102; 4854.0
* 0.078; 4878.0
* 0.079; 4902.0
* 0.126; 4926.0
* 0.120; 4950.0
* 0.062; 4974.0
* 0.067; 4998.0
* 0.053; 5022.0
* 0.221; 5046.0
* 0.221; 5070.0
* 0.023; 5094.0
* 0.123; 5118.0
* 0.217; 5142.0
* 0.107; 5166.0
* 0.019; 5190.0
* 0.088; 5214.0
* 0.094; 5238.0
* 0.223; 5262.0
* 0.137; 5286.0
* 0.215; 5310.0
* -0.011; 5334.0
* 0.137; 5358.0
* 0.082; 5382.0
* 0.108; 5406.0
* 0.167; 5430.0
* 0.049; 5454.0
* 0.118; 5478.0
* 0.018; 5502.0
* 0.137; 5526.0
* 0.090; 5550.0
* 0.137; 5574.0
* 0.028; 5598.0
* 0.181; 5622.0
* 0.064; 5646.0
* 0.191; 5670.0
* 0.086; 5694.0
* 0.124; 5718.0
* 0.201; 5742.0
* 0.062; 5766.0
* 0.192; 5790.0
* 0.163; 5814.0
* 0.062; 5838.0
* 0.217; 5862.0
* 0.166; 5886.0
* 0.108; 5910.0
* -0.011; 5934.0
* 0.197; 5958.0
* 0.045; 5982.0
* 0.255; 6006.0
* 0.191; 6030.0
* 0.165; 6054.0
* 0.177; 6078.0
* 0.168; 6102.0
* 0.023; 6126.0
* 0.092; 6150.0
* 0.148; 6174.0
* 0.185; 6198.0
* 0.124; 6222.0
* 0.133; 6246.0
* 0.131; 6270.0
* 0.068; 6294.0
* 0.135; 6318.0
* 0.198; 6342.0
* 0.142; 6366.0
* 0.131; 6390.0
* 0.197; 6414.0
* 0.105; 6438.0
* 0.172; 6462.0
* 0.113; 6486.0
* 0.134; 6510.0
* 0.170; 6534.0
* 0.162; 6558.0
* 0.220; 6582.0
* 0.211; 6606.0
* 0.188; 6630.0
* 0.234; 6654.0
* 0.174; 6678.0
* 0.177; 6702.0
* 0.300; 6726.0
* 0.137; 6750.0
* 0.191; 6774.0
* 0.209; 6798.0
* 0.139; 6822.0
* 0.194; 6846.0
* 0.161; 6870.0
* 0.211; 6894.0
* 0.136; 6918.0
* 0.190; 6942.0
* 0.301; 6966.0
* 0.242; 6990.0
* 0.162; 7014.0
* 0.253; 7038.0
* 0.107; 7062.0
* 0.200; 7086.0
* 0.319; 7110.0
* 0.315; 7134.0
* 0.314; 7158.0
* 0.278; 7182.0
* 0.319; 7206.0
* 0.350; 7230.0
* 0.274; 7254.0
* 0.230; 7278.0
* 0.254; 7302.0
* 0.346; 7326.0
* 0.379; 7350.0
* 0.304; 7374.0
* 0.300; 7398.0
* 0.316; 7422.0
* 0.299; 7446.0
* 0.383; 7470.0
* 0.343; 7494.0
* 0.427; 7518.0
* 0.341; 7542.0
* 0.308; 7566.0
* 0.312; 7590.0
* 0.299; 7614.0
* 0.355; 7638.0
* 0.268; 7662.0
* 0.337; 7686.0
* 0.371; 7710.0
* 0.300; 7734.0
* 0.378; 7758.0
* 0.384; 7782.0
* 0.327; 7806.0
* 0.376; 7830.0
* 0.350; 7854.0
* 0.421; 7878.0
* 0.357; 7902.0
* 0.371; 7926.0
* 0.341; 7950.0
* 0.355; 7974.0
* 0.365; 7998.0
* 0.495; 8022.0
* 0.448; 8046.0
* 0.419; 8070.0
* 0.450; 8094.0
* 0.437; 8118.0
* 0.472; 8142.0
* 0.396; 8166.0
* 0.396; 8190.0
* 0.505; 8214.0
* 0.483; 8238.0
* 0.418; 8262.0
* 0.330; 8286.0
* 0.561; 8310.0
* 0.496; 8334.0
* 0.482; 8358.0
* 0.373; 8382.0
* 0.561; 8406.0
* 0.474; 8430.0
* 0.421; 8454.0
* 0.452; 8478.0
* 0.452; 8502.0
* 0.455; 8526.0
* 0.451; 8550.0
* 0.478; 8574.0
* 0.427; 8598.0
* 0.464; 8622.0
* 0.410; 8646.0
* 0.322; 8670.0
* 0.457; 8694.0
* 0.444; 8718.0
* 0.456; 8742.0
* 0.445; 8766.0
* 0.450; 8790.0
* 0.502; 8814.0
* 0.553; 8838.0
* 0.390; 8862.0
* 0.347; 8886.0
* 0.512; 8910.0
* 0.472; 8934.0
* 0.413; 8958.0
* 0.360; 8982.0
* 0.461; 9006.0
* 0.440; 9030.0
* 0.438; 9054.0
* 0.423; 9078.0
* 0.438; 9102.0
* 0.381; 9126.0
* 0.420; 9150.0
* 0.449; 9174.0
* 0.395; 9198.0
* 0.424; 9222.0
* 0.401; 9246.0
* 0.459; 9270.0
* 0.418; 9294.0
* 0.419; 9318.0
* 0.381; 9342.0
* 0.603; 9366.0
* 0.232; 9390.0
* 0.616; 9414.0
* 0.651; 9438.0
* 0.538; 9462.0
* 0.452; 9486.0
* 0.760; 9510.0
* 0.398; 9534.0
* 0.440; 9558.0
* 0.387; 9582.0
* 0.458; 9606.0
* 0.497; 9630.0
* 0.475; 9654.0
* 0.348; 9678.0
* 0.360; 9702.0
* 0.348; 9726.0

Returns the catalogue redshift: 0.780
